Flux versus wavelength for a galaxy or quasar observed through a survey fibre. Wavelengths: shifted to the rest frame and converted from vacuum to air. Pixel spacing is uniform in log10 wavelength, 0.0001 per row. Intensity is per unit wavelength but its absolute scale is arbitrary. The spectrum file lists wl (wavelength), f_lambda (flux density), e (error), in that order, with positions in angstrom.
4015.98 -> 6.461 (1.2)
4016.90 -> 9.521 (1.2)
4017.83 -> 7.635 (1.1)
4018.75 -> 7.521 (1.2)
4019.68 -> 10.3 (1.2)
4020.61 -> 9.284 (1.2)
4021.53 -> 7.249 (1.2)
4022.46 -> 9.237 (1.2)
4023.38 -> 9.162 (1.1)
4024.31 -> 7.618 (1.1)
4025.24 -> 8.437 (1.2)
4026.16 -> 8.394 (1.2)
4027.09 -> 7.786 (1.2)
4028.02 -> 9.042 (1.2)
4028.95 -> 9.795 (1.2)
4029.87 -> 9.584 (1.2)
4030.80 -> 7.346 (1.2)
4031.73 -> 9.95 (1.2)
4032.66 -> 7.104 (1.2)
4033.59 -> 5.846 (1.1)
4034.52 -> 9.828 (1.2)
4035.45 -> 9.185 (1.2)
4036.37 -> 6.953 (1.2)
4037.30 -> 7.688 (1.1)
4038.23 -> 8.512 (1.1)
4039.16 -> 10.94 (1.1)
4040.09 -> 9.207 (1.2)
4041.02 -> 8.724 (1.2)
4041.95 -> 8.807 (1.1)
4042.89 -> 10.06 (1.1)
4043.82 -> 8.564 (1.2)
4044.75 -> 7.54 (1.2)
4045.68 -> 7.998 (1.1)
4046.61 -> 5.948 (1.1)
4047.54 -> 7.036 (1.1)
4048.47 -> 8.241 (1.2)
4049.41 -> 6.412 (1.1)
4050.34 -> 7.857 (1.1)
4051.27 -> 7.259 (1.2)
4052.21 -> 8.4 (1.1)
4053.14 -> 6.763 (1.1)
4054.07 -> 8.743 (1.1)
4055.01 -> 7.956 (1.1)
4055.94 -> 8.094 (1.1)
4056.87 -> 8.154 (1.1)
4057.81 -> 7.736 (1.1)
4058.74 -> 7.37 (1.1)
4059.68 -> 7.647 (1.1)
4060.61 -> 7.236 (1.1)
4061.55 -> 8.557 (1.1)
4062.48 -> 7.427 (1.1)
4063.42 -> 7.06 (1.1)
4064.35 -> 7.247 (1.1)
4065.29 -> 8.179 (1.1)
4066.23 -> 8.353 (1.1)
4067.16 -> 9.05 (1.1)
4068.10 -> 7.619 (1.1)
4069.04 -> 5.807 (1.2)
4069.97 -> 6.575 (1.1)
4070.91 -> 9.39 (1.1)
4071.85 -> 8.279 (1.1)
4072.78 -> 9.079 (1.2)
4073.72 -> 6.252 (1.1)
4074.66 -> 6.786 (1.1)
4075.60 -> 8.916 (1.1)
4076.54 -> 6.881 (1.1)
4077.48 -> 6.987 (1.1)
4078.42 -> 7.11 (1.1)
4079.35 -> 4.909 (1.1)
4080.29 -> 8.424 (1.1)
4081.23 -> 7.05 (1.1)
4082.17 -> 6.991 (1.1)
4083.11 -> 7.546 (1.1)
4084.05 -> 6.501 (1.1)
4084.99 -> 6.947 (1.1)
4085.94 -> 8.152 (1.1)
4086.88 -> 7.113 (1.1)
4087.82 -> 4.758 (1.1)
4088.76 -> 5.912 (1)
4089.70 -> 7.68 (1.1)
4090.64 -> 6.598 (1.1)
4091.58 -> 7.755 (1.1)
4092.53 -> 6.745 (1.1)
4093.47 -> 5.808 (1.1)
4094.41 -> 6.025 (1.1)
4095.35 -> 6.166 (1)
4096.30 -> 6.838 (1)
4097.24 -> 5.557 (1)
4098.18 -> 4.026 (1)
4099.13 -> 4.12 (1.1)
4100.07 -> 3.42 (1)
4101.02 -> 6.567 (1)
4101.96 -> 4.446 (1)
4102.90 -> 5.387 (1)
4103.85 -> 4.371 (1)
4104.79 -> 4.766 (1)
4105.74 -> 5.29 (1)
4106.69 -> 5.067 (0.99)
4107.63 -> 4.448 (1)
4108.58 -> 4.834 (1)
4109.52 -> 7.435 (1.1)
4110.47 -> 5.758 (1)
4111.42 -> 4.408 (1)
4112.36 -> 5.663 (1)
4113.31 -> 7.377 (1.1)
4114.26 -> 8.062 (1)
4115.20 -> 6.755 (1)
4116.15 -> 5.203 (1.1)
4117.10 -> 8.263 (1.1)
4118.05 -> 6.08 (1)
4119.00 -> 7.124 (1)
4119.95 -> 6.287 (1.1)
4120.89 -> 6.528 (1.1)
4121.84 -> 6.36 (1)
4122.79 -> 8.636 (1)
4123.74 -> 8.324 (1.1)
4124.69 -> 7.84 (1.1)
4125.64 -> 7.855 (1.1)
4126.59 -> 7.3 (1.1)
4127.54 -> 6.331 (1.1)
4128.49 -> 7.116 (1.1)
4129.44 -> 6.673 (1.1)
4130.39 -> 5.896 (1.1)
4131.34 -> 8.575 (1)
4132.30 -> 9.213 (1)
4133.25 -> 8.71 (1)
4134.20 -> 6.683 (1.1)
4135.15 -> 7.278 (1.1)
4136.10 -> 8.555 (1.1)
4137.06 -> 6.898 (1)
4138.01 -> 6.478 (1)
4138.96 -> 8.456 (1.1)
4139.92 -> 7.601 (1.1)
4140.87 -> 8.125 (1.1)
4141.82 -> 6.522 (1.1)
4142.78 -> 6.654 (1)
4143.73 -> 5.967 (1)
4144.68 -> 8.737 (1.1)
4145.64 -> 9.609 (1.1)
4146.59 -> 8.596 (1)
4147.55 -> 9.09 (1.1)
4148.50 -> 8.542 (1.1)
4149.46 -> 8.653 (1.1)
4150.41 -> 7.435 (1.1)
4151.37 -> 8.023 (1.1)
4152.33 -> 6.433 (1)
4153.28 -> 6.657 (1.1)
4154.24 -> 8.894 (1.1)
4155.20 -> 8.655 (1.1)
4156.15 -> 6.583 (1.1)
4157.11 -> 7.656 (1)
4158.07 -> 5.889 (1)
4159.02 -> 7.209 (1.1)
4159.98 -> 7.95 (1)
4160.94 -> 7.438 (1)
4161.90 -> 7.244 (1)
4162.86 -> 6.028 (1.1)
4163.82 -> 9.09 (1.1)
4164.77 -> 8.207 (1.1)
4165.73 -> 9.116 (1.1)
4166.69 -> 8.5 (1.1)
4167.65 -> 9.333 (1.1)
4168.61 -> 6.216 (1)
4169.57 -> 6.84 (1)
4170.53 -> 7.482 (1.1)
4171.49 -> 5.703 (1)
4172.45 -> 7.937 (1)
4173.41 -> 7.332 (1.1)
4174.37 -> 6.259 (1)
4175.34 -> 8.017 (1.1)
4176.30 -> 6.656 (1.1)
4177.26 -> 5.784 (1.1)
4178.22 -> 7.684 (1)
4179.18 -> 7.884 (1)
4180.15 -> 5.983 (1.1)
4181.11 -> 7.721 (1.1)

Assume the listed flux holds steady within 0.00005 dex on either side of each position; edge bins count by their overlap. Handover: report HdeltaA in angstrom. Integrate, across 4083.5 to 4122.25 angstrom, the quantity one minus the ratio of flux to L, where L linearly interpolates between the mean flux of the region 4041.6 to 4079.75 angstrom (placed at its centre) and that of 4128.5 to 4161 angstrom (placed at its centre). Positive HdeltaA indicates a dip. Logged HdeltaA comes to 8.3 angstrom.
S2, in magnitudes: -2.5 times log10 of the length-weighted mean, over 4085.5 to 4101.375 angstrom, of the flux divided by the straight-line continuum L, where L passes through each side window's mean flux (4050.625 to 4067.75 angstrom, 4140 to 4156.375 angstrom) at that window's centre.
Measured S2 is 0.28 mag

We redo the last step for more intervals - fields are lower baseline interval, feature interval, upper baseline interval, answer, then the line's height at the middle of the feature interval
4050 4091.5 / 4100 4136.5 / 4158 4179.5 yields 0.13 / 7.43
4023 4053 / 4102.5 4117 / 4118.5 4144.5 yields 0.30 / 7.56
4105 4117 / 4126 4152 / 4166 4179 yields -0.18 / 6.52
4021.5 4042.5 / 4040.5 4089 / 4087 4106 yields -0.07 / 7.08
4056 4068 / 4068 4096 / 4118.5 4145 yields 0.10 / 7.7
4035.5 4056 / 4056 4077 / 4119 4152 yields 0.04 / 7.99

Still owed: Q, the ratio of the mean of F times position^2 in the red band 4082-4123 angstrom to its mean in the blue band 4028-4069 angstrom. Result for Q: 0.78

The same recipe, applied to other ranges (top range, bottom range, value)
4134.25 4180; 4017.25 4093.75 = 1.02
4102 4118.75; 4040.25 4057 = 0.76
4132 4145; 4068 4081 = 1.06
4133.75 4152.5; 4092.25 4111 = 1.48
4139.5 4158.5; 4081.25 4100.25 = 1.26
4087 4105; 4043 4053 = 0.76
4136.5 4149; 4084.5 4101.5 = 1.31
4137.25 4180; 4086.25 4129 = 1.25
